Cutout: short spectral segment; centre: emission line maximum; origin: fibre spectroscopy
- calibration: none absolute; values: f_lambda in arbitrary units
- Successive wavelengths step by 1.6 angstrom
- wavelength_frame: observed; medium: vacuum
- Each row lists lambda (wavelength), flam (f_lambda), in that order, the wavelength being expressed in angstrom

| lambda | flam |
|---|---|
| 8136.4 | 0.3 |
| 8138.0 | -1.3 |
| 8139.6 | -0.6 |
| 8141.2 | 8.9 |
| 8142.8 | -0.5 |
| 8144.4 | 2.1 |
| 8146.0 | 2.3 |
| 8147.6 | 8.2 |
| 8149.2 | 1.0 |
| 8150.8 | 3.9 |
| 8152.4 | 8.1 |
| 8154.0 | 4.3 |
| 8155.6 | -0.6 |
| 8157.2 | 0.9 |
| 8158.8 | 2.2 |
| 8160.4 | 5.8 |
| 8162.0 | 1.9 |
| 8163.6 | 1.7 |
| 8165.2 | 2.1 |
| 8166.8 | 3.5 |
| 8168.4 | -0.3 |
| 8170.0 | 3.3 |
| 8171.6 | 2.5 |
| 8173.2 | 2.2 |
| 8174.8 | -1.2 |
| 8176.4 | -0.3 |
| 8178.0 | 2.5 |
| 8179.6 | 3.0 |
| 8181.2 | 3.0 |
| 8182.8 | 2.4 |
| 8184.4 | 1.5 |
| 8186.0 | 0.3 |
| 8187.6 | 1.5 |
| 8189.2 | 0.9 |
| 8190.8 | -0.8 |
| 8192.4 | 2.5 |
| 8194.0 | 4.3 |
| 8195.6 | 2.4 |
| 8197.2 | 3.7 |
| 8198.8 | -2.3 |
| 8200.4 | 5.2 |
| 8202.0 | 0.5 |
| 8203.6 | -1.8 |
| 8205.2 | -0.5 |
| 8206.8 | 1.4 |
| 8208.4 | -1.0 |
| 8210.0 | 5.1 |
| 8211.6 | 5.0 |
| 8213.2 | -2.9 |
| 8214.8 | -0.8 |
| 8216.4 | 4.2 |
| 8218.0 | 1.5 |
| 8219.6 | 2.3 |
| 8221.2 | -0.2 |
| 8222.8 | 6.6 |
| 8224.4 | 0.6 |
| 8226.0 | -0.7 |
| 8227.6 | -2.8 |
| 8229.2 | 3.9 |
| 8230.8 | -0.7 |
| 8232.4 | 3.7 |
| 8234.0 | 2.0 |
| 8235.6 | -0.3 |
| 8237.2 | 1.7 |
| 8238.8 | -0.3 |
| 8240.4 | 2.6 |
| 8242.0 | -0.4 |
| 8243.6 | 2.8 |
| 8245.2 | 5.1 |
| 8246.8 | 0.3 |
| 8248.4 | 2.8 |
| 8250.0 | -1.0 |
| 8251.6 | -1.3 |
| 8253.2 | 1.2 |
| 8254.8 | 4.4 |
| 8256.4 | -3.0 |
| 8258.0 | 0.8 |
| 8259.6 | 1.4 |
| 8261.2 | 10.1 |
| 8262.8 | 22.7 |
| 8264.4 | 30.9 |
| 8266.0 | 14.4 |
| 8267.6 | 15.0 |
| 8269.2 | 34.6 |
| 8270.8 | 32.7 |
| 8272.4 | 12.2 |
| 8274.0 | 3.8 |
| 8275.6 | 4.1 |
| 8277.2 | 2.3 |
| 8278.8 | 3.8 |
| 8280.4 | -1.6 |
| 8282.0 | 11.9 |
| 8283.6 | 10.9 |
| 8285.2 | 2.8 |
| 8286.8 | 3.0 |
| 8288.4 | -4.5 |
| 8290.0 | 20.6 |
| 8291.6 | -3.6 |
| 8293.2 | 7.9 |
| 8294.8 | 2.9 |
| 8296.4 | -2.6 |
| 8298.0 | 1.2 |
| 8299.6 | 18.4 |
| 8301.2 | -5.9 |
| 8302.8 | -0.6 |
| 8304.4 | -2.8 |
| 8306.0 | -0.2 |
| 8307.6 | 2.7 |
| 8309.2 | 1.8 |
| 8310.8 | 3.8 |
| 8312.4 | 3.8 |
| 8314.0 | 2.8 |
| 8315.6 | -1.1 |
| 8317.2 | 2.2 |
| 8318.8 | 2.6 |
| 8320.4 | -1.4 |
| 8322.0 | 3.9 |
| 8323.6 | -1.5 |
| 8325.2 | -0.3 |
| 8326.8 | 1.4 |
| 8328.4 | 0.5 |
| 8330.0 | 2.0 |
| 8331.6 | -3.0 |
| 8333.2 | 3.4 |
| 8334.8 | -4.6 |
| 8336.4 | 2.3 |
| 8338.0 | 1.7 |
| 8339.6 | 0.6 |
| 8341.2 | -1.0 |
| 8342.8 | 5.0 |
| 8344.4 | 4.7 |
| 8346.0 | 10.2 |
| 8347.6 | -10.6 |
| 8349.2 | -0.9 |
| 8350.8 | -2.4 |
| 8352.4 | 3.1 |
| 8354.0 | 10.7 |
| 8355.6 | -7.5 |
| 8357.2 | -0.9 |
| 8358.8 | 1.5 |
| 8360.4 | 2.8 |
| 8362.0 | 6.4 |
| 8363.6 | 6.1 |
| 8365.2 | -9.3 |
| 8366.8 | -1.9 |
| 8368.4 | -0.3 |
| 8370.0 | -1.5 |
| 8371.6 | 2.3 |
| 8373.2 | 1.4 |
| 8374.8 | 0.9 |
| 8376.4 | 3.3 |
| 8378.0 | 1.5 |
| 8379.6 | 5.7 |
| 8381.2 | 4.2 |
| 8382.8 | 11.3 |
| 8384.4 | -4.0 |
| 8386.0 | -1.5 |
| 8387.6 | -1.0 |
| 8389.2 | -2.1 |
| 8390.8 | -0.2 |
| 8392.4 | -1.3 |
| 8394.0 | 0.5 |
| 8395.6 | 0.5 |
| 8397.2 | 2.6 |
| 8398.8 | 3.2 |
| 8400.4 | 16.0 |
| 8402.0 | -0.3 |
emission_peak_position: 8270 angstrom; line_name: [O II]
